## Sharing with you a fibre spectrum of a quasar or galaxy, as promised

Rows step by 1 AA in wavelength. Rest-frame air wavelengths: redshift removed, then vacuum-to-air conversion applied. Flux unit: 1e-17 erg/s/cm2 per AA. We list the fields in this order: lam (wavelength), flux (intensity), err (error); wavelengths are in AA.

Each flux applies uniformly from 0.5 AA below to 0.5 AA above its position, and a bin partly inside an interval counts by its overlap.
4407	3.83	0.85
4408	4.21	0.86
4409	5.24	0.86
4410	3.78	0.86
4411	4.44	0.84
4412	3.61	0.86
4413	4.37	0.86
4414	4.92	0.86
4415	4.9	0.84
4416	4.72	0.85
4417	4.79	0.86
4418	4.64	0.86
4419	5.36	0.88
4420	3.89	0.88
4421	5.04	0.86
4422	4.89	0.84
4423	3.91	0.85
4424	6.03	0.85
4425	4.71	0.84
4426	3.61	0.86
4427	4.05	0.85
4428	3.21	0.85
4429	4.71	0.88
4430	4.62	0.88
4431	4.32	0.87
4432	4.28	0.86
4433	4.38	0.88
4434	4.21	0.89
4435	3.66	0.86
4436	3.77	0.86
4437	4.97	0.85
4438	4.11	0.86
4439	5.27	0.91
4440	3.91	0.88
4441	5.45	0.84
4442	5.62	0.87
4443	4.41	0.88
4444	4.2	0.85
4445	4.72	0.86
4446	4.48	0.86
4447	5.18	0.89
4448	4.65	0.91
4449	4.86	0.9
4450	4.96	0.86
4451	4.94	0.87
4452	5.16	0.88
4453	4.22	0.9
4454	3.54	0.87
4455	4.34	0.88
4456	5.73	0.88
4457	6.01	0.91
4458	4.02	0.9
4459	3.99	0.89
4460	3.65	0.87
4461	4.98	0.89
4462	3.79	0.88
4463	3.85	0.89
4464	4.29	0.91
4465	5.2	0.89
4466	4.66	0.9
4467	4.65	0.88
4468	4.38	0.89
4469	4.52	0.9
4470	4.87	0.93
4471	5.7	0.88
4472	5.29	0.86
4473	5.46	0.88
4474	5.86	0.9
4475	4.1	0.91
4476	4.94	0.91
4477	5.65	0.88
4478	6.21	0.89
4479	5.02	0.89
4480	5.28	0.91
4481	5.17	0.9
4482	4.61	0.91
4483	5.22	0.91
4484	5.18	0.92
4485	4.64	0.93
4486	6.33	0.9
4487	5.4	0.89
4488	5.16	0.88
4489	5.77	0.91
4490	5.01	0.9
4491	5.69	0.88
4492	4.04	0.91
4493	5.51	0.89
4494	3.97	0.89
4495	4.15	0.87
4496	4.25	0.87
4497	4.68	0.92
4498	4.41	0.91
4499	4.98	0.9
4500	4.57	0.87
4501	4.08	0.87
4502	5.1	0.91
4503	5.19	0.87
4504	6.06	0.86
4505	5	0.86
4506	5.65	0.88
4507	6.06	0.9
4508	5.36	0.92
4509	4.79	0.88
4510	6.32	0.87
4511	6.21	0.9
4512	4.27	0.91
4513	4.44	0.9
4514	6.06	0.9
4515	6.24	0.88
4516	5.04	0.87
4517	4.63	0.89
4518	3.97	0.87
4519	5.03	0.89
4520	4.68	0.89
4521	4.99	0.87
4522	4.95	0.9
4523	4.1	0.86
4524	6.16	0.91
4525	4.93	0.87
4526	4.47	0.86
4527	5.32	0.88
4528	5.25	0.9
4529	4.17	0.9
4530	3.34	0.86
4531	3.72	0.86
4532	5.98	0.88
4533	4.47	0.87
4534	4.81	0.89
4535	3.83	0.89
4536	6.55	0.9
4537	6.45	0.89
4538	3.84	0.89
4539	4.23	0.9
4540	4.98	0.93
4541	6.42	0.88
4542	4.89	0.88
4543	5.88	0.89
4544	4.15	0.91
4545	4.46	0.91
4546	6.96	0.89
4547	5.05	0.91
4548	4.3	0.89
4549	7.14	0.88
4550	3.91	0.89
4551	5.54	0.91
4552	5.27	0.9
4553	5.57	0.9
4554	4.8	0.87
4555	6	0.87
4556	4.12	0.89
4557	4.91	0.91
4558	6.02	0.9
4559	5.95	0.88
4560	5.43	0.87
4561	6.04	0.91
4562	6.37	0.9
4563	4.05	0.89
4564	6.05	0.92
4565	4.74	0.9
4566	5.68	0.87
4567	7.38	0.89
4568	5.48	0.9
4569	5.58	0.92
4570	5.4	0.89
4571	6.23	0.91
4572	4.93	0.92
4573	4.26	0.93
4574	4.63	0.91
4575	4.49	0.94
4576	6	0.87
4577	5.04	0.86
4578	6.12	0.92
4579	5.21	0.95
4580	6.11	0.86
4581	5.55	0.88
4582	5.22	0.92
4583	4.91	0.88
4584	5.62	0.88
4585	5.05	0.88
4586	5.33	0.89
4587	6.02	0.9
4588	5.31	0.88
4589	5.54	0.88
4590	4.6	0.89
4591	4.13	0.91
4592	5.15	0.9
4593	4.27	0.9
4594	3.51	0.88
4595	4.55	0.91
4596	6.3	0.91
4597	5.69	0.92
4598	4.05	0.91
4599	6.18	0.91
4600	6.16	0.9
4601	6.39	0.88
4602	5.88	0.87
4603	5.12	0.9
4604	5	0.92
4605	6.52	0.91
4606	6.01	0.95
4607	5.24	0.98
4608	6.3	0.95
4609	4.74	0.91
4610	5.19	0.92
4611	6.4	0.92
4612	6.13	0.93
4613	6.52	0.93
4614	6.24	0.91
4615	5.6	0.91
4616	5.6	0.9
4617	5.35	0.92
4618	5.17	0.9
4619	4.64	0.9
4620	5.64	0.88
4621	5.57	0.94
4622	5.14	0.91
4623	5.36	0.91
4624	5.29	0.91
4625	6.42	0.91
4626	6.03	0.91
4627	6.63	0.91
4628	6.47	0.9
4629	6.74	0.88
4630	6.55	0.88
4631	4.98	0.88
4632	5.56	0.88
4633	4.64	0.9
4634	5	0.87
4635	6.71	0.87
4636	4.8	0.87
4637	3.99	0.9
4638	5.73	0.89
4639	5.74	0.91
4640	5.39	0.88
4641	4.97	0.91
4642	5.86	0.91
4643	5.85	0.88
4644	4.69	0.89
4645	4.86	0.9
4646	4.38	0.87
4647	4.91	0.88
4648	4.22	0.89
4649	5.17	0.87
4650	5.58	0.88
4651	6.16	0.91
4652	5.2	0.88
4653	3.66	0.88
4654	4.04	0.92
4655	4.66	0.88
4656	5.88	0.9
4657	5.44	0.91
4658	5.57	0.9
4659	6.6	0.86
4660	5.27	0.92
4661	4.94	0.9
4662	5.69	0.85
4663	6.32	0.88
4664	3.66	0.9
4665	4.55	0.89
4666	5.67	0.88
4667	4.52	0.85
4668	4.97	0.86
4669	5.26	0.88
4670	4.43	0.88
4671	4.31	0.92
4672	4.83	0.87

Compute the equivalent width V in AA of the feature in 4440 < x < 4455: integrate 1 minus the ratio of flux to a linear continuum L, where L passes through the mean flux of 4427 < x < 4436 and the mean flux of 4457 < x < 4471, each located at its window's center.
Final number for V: -1.4 AA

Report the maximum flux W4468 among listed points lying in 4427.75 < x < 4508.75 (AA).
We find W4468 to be 6.33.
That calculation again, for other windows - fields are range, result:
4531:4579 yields 7.38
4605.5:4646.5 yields 6.74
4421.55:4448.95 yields 6.03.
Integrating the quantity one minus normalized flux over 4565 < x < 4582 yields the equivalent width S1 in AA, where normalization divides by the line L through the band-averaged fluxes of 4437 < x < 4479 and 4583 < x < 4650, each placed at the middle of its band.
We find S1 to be -0.7 AA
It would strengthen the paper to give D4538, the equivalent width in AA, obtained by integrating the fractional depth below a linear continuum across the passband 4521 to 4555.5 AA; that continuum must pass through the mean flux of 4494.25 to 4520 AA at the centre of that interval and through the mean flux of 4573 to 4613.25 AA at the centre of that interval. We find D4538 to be 0.8 AA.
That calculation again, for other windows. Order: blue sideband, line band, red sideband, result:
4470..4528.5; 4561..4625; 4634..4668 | -3.66 AA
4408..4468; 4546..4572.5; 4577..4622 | -1.37 AA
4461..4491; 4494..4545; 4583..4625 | 2.10 AA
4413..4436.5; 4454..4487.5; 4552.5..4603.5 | -1.32 AA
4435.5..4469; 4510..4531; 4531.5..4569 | 0.82 AA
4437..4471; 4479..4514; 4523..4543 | -2.07 AA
